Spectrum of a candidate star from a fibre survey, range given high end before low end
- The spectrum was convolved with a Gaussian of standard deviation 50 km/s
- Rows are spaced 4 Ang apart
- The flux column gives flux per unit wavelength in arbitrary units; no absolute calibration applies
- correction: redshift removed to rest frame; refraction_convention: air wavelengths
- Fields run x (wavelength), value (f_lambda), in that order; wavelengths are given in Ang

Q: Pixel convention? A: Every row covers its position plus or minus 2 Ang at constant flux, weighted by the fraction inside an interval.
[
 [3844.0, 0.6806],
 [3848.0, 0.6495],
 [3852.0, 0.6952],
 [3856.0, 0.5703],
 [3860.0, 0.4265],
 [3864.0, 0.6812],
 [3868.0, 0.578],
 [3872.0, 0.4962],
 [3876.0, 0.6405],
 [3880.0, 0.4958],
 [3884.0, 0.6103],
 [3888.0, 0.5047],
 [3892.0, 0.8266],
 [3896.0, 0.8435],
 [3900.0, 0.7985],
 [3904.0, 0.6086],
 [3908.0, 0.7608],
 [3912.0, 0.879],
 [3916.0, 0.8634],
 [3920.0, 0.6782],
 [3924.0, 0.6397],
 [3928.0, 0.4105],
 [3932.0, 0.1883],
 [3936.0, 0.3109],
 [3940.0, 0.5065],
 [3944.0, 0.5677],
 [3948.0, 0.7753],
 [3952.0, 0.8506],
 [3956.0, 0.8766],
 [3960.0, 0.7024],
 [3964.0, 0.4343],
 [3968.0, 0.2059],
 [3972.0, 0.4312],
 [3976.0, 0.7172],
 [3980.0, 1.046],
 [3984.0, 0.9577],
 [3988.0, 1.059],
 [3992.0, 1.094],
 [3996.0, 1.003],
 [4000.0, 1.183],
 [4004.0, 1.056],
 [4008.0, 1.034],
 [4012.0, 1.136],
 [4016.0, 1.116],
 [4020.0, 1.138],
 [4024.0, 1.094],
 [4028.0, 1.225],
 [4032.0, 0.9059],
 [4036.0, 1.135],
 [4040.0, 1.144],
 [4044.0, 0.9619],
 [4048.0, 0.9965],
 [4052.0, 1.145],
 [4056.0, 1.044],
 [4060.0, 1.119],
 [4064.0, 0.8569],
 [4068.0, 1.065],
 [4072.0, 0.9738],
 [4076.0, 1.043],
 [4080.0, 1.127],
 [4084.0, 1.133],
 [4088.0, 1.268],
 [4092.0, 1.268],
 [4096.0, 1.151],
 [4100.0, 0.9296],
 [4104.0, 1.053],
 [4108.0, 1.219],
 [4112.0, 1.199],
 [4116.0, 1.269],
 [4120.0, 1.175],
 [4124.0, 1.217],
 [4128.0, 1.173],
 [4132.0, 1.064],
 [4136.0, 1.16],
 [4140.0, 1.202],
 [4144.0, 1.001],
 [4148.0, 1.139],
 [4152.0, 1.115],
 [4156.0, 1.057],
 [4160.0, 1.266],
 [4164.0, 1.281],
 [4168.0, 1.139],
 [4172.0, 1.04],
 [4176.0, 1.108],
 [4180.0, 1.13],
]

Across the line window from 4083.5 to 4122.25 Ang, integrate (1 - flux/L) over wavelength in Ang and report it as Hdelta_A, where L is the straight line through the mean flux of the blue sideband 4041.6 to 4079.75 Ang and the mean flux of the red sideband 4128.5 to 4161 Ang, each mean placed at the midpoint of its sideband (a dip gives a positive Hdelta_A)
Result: -3.31 Ang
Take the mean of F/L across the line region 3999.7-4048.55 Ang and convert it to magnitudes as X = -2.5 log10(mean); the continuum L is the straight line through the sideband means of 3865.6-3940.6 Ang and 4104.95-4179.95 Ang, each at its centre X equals -0.221 mag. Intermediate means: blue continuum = 0.615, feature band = 1.09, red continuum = 1.15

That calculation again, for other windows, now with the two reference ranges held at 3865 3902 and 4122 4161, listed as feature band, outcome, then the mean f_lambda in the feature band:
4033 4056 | -0.124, 1.07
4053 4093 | -0.083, 1.09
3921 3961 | 0.288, 0.582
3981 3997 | -0.215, 1.03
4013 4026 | -0.231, 1.12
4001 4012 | -0.218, 1.07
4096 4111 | -0.023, 1.09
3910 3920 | -0.181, 0.833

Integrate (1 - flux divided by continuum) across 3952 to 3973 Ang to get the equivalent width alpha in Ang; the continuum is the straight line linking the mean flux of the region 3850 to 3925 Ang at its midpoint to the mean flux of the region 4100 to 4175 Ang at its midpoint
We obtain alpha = 6.2 Ang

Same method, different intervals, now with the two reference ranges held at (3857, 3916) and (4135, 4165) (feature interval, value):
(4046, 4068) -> -1.4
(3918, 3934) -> 5.5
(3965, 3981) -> 5.1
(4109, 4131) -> -2.2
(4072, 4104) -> -2.6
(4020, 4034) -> -2.5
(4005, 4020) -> -3.4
